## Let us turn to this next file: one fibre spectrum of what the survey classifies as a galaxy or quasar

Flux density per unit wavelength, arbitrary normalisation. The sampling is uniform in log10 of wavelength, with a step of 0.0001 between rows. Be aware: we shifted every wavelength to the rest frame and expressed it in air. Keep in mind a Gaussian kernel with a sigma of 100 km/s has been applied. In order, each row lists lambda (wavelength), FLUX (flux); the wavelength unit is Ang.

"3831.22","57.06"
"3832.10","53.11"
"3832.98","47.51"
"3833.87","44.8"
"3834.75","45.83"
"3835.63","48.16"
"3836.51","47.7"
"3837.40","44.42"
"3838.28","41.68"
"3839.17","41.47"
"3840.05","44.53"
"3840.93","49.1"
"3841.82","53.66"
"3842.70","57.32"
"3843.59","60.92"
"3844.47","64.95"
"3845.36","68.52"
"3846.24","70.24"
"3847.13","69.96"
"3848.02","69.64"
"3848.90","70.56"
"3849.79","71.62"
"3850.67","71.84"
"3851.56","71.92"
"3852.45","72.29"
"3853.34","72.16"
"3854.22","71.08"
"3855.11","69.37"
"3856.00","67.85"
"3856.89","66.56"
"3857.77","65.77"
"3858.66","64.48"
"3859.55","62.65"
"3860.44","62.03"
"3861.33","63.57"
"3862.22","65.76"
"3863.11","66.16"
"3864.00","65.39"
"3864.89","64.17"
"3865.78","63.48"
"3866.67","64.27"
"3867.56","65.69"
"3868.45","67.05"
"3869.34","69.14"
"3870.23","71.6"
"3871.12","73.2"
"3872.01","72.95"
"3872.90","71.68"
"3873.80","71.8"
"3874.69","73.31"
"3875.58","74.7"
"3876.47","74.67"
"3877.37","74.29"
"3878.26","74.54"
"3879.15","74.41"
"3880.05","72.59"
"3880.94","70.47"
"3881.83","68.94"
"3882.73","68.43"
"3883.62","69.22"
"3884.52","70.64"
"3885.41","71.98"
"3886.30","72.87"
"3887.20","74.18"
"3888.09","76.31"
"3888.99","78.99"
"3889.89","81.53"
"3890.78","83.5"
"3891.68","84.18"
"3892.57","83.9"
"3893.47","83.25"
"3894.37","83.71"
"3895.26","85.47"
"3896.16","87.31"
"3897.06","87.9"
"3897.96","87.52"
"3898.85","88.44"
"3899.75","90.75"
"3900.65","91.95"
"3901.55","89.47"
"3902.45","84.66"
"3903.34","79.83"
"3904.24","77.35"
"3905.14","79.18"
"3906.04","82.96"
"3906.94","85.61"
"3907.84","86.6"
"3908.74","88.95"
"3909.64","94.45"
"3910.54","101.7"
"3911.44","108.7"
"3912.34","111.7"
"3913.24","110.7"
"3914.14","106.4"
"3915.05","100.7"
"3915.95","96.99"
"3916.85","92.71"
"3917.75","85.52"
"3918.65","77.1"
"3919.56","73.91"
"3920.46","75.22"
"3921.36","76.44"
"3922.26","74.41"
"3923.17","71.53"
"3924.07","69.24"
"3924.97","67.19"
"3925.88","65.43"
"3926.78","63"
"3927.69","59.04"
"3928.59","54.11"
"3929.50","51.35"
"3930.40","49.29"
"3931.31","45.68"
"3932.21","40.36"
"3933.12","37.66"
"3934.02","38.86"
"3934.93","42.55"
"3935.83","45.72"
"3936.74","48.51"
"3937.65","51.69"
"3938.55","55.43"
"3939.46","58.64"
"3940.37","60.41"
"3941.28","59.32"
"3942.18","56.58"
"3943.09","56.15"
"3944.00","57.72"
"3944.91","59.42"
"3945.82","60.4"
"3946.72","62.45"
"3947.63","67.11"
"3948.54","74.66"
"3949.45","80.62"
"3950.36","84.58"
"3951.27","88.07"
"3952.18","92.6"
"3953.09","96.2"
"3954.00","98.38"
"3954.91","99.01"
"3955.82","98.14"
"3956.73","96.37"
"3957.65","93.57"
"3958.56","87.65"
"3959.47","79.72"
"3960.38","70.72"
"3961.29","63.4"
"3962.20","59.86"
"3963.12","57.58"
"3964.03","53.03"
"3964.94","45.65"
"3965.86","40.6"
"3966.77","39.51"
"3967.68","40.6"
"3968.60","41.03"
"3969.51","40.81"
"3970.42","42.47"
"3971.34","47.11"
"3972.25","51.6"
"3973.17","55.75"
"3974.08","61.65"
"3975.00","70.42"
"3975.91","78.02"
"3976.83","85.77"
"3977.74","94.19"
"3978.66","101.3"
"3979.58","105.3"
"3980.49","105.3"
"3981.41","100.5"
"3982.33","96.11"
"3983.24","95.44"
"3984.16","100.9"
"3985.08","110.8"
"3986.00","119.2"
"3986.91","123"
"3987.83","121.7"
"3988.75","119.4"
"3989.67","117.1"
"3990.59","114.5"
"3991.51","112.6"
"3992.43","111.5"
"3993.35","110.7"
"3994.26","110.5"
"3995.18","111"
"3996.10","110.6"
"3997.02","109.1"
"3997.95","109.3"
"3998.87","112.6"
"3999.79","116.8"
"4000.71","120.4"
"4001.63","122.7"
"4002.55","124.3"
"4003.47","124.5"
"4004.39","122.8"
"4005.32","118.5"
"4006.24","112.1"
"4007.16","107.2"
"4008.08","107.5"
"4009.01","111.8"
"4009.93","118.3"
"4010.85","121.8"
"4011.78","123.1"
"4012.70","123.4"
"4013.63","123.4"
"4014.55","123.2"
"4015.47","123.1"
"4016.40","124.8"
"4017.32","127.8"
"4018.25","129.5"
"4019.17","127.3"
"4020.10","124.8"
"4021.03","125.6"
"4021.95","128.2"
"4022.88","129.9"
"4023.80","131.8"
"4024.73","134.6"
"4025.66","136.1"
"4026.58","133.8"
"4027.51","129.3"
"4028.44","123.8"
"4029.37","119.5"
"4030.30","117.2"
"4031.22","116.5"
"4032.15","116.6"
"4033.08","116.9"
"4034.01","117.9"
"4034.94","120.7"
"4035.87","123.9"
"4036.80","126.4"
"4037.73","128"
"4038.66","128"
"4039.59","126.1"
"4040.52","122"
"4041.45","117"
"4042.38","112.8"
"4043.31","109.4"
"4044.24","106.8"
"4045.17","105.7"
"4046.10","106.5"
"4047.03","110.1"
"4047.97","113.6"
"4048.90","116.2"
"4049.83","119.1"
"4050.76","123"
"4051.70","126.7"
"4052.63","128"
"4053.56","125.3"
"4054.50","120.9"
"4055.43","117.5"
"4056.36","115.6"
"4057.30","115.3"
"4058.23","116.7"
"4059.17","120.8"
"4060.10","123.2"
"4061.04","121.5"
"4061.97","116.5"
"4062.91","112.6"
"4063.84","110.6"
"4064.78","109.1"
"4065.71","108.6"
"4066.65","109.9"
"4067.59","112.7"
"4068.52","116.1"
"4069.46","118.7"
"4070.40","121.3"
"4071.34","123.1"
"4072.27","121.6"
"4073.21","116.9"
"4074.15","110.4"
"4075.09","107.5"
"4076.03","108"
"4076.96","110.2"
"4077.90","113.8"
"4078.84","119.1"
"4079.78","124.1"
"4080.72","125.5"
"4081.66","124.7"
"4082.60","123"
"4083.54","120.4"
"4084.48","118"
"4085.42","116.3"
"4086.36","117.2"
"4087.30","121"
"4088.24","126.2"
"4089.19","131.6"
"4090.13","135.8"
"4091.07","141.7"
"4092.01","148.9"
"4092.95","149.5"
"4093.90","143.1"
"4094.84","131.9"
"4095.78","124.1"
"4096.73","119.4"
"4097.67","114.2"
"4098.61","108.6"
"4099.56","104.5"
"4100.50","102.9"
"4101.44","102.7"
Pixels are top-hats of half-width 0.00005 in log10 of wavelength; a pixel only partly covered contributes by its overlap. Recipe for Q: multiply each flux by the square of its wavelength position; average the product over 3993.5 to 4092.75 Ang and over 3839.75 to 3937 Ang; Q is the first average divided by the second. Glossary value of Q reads 1.8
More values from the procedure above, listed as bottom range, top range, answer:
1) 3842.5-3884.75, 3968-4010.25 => 1.55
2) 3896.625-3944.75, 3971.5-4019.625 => 1.55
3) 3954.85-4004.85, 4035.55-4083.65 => 1.35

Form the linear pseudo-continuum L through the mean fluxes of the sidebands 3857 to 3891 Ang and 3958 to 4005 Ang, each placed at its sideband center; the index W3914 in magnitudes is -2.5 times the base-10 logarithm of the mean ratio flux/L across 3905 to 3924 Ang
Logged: -0.15 mag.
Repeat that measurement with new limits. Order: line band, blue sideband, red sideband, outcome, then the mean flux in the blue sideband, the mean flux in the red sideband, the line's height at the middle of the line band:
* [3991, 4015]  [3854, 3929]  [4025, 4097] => -0.10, 77.4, 121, 106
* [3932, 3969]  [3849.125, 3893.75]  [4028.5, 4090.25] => 0.37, 71.2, 118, 91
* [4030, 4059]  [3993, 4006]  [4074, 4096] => 0.02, 116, 125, 121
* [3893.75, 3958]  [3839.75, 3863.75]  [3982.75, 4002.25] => 0.18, 65.5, 113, 90.7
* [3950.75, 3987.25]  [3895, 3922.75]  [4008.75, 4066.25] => 0.31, 89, 121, 104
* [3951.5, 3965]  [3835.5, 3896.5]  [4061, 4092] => 0.13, 68.5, 119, 90.7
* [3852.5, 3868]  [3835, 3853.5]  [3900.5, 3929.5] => -0.02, 59.8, 83.2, 65.1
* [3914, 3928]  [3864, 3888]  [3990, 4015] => 0.11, 70.8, 116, 86.9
